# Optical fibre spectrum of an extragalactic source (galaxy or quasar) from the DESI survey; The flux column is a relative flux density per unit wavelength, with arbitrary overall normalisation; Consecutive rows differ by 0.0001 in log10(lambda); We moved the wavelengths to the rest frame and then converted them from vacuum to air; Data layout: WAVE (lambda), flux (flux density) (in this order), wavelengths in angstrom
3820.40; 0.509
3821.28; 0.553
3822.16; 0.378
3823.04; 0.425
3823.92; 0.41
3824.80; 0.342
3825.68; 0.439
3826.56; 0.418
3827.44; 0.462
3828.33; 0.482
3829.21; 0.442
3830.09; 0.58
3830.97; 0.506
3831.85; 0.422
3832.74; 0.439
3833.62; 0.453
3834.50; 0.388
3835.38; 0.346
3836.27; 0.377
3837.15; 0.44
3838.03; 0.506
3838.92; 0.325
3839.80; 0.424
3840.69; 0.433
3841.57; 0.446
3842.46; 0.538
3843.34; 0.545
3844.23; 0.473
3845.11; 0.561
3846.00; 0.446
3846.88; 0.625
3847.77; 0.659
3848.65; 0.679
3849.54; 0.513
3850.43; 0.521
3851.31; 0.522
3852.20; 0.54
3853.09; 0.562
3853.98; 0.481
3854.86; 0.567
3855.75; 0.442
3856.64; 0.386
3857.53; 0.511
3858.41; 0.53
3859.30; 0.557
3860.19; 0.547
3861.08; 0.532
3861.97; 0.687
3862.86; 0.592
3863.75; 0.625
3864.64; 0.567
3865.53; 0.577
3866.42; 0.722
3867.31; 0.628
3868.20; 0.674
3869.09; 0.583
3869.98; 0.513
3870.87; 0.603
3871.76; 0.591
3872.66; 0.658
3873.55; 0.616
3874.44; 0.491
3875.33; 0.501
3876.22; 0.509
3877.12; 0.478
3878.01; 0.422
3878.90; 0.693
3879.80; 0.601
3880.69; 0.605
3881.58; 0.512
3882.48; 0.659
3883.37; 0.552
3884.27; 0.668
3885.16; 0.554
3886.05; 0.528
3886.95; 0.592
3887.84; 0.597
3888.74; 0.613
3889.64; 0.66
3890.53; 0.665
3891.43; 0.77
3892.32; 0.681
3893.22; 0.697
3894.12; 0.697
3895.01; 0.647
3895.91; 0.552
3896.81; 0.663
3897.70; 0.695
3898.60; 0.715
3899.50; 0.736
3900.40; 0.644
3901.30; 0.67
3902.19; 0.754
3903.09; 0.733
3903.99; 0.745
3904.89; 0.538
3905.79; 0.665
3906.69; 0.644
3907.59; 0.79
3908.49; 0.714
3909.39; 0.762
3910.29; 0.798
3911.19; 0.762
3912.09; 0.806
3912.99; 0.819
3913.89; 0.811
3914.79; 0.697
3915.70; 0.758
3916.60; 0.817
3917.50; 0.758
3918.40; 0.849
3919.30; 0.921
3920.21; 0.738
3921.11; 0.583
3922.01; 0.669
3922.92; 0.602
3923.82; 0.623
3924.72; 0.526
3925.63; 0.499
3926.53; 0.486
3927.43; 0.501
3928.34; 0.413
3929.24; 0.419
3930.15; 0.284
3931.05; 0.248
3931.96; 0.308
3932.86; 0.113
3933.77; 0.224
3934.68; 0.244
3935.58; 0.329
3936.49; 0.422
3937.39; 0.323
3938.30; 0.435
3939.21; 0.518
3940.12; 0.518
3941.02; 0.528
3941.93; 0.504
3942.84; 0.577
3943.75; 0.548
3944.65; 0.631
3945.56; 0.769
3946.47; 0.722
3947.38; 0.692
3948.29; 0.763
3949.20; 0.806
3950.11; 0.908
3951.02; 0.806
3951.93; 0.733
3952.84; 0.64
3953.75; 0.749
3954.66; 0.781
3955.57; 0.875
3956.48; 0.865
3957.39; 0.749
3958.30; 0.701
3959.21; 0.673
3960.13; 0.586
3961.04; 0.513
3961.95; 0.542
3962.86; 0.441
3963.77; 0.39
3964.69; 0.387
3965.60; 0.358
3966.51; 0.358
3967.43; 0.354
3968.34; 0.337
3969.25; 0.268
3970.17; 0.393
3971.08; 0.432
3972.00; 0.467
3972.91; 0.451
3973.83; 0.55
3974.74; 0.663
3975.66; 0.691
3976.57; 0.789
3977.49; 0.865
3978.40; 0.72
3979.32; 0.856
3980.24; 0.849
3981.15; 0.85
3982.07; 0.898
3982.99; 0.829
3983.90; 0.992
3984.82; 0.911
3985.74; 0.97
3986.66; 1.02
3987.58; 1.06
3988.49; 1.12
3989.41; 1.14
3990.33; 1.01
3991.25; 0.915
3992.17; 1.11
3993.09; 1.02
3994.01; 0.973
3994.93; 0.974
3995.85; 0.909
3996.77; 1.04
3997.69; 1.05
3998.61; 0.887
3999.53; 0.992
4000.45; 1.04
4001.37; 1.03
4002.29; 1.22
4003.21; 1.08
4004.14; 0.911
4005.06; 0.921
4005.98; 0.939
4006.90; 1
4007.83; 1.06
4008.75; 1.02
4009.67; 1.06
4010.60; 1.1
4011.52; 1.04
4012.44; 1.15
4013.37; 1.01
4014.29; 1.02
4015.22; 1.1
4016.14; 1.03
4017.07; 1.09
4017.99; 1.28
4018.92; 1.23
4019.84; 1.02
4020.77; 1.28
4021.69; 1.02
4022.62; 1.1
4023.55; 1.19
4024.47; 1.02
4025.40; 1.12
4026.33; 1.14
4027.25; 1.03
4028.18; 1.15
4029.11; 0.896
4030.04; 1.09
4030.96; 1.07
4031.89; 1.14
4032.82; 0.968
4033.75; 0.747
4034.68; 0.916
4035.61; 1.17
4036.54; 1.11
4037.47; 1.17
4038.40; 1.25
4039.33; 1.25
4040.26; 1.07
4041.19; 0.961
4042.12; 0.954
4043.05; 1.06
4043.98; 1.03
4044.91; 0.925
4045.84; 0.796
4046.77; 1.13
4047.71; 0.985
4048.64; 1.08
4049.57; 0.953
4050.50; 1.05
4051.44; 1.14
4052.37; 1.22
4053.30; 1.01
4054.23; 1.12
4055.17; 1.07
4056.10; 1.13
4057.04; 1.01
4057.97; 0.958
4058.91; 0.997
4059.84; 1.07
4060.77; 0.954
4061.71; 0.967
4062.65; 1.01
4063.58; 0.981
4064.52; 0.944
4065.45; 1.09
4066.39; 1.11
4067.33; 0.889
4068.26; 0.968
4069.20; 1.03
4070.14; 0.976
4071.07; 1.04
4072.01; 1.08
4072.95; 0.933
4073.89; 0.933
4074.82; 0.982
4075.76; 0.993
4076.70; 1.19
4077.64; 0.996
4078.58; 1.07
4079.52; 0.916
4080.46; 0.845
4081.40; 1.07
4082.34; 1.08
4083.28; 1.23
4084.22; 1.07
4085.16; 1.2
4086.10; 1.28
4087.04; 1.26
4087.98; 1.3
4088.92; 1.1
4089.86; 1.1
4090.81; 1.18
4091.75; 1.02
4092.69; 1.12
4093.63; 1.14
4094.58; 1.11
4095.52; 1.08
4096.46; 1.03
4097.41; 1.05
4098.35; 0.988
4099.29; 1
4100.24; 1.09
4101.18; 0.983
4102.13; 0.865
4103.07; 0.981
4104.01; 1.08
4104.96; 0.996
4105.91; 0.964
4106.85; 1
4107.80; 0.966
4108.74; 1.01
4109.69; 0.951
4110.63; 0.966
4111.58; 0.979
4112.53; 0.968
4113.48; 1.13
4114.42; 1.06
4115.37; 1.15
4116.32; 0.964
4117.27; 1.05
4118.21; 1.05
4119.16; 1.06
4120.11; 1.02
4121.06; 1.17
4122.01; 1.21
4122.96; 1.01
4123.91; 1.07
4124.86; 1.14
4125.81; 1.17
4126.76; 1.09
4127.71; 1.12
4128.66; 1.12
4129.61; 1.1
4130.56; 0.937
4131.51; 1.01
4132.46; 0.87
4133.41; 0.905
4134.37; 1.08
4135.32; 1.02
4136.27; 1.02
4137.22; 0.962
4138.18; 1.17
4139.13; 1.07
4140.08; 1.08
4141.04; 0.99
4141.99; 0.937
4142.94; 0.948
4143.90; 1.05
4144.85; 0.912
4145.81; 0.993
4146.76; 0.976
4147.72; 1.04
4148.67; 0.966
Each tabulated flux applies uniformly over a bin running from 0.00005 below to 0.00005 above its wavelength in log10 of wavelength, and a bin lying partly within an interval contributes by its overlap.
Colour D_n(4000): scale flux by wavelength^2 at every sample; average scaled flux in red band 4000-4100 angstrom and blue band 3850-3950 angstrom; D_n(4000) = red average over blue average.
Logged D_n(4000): 1.9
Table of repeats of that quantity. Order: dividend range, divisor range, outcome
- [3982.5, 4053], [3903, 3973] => 1.86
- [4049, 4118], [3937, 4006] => 1.47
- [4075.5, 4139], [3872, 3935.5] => 1.92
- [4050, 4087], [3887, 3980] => 1.83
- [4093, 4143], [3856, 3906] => 1.91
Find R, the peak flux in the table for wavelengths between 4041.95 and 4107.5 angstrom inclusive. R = 1.3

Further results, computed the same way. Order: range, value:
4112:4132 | 1.21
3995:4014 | 1.22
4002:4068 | 1.28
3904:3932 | 0.921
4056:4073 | 1.13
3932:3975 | 0.908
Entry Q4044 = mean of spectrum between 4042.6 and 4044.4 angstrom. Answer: 1.05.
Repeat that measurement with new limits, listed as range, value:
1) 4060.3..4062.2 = 0.959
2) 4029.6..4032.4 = 1.1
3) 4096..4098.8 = 1.02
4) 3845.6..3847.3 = 0.538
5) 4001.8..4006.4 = 1.01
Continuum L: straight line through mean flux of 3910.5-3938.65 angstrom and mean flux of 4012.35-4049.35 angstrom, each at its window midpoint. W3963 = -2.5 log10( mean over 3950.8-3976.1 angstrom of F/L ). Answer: 0.29 mag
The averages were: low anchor 0.55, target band 0.56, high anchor 1.07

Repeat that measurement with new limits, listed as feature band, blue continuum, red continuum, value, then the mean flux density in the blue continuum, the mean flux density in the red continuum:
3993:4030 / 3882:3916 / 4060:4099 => -0.152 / 0.685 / 1.06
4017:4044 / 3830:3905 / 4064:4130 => -0.187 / 0.569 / 1.06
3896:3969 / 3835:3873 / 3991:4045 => 0.263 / 0.536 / 1.05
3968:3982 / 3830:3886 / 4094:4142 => 0.221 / 0.535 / 1.04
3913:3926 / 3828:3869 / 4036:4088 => -0.022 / 0.519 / 1.05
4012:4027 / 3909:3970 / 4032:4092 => -0.245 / 0.583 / 1.05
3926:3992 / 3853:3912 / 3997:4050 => 0.354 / 0.619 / 1.05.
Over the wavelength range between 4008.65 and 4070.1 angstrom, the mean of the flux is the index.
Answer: 1.05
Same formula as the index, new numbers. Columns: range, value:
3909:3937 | 0.573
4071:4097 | 1.08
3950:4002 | 0.764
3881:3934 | 0.631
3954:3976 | 0.535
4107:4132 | 1.06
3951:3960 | 0.748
